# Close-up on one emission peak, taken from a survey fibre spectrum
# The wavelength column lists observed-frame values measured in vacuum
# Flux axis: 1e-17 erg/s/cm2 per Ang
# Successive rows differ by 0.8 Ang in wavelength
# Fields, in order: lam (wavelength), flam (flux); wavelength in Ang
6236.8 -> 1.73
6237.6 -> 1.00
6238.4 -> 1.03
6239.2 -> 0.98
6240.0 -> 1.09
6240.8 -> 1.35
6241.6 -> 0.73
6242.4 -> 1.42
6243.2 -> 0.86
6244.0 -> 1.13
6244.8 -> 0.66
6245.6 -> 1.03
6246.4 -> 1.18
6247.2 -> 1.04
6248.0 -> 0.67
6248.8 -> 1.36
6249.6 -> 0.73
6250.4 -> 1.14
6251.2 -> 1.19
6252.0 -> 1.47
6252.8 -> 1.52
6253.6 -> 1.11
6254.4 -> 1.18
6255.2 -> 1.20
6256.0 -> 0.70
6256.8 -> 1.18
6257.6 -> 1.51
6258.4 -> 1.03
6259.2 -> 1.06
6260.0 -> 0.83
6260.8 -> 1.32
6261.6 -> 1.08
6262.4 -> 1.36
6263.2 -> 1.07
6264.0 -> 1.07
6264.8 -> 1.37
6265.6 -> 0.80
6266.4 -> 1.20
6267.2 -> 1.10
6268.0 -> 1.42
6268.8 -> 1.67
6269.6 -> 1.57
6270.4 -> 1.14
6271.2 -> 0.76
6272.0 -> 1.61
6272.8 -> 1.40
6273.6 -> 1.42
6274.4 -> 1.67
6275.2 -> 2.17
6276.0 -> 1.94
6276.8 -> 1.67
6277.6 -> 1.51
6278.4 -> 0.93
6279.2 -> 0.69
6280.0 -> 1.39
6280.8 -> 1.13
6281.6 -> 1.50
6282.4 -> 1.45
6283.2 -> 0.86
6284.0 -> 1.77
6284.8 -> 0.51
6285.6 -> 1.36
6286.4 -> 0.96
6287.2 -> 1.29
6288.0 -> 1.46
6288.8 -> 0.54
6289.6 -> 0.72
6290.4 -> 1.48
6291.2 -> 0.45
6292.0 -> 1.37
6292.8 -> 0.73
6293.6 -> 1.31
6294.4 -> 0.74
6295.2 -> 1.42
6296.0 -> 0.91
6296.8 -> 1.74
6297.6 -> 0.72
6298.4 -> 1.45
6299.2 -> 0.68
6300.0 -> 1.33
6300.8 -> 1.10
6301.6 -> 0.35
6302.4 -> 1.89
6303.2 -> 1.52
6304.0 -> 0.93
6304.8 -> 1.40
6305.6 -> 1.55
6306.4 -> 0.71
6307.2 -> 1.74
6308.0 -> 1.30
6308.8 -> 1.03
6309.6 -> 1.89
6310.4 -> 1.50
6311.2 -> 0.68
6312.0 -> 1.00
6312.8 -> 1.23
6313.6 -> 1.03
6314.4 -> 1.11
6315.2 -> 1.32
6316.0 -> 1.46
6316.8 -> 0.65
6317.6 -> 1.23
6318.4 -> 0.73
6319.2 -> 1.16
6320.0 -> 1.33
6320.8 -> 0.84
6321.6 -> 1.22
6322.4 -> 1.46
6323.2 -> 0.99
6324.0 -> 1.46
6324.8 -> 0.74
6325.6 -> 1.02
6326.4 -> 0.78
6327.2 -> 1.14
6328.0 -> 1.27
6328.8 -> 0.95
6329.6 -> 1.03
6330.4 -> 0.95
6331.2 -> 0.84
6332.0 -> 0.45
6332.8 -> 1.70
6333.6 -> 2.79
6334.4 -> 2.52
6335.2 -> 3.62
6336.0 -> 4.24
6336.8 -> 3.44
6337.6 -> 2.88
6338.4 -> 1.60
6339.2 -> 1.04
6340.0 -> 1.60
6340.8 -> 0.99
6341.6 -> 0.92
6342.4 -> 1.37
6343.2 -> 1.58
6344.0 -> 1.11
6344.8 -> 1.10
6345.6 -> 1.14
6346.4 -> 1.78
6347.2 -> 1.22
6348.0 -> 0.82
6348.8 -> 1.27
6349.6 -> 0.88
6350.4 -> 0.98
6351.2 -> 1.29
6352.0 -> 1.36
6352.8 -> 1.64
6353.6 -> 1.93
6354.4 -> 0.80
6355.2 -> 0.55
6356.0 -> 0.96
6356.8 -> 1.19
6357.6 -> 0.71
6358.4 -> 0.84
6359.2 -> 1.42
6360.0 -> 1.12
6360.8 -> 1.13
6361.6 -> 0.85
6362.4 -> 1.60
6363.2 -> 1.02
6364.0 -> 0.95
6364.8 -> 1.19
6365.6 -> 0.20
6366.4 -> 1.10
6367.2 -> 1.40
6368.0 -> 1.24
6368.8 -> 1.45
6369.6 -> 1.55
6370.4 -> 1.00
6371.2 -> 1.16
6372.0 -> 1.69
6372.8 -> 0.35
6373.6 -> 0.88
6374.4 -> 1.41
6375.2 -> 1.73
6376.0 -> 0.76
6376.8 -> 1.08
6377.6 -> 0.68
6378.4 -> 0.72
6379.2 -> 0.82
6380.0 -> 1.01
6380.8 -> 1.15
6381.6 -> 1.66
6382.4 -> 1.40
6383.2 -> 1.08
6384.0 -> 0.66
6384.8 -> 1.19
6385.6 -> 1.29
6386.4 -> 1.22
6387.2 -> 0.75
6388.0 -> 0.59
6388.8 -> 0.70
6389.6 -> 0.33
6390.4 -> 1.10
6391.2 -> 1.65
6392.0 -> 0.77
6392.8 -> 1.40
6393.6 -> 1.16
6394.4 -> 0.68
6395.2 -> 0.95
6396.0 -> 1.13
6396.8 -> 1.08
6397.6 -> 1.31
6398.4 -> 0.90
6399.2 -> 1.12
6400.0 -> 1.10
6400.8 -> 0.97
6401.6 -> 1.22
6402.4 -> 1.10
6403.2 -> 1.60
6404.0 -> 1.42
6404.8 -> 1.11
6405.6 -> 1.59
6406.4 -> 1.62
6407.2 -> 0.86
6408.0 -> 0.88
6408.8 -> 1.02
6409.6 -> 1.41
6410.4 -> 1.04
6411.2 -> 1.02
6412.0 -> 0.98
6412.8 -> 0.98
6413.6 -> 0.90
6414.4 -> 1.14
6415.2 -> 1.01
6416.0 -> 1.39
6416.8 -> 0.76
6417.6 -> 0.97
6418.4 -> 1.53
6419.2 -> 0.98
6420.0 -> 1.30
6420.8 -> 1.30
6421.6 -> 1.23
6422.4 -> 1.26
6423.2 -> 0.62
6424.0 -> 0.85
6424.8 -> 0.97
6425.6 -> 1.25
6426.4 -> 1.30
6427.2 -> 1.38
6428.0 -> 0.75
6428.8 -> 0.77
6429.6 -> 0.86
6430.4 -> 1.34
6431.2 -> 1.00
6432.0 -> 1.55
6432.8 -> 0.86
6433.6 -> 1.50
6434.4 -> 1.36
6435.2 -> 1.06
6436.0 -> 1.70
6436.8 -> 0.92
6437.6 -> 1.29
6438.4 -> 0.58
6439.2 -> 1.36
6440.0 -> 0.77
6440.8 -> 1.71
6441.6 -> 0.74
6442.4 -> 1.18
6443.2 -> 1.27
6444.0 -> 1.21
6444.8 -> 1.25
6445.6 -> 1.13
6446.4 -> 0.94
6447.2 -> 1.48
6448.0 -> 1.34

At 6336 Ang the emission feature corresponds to [O III] 5007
